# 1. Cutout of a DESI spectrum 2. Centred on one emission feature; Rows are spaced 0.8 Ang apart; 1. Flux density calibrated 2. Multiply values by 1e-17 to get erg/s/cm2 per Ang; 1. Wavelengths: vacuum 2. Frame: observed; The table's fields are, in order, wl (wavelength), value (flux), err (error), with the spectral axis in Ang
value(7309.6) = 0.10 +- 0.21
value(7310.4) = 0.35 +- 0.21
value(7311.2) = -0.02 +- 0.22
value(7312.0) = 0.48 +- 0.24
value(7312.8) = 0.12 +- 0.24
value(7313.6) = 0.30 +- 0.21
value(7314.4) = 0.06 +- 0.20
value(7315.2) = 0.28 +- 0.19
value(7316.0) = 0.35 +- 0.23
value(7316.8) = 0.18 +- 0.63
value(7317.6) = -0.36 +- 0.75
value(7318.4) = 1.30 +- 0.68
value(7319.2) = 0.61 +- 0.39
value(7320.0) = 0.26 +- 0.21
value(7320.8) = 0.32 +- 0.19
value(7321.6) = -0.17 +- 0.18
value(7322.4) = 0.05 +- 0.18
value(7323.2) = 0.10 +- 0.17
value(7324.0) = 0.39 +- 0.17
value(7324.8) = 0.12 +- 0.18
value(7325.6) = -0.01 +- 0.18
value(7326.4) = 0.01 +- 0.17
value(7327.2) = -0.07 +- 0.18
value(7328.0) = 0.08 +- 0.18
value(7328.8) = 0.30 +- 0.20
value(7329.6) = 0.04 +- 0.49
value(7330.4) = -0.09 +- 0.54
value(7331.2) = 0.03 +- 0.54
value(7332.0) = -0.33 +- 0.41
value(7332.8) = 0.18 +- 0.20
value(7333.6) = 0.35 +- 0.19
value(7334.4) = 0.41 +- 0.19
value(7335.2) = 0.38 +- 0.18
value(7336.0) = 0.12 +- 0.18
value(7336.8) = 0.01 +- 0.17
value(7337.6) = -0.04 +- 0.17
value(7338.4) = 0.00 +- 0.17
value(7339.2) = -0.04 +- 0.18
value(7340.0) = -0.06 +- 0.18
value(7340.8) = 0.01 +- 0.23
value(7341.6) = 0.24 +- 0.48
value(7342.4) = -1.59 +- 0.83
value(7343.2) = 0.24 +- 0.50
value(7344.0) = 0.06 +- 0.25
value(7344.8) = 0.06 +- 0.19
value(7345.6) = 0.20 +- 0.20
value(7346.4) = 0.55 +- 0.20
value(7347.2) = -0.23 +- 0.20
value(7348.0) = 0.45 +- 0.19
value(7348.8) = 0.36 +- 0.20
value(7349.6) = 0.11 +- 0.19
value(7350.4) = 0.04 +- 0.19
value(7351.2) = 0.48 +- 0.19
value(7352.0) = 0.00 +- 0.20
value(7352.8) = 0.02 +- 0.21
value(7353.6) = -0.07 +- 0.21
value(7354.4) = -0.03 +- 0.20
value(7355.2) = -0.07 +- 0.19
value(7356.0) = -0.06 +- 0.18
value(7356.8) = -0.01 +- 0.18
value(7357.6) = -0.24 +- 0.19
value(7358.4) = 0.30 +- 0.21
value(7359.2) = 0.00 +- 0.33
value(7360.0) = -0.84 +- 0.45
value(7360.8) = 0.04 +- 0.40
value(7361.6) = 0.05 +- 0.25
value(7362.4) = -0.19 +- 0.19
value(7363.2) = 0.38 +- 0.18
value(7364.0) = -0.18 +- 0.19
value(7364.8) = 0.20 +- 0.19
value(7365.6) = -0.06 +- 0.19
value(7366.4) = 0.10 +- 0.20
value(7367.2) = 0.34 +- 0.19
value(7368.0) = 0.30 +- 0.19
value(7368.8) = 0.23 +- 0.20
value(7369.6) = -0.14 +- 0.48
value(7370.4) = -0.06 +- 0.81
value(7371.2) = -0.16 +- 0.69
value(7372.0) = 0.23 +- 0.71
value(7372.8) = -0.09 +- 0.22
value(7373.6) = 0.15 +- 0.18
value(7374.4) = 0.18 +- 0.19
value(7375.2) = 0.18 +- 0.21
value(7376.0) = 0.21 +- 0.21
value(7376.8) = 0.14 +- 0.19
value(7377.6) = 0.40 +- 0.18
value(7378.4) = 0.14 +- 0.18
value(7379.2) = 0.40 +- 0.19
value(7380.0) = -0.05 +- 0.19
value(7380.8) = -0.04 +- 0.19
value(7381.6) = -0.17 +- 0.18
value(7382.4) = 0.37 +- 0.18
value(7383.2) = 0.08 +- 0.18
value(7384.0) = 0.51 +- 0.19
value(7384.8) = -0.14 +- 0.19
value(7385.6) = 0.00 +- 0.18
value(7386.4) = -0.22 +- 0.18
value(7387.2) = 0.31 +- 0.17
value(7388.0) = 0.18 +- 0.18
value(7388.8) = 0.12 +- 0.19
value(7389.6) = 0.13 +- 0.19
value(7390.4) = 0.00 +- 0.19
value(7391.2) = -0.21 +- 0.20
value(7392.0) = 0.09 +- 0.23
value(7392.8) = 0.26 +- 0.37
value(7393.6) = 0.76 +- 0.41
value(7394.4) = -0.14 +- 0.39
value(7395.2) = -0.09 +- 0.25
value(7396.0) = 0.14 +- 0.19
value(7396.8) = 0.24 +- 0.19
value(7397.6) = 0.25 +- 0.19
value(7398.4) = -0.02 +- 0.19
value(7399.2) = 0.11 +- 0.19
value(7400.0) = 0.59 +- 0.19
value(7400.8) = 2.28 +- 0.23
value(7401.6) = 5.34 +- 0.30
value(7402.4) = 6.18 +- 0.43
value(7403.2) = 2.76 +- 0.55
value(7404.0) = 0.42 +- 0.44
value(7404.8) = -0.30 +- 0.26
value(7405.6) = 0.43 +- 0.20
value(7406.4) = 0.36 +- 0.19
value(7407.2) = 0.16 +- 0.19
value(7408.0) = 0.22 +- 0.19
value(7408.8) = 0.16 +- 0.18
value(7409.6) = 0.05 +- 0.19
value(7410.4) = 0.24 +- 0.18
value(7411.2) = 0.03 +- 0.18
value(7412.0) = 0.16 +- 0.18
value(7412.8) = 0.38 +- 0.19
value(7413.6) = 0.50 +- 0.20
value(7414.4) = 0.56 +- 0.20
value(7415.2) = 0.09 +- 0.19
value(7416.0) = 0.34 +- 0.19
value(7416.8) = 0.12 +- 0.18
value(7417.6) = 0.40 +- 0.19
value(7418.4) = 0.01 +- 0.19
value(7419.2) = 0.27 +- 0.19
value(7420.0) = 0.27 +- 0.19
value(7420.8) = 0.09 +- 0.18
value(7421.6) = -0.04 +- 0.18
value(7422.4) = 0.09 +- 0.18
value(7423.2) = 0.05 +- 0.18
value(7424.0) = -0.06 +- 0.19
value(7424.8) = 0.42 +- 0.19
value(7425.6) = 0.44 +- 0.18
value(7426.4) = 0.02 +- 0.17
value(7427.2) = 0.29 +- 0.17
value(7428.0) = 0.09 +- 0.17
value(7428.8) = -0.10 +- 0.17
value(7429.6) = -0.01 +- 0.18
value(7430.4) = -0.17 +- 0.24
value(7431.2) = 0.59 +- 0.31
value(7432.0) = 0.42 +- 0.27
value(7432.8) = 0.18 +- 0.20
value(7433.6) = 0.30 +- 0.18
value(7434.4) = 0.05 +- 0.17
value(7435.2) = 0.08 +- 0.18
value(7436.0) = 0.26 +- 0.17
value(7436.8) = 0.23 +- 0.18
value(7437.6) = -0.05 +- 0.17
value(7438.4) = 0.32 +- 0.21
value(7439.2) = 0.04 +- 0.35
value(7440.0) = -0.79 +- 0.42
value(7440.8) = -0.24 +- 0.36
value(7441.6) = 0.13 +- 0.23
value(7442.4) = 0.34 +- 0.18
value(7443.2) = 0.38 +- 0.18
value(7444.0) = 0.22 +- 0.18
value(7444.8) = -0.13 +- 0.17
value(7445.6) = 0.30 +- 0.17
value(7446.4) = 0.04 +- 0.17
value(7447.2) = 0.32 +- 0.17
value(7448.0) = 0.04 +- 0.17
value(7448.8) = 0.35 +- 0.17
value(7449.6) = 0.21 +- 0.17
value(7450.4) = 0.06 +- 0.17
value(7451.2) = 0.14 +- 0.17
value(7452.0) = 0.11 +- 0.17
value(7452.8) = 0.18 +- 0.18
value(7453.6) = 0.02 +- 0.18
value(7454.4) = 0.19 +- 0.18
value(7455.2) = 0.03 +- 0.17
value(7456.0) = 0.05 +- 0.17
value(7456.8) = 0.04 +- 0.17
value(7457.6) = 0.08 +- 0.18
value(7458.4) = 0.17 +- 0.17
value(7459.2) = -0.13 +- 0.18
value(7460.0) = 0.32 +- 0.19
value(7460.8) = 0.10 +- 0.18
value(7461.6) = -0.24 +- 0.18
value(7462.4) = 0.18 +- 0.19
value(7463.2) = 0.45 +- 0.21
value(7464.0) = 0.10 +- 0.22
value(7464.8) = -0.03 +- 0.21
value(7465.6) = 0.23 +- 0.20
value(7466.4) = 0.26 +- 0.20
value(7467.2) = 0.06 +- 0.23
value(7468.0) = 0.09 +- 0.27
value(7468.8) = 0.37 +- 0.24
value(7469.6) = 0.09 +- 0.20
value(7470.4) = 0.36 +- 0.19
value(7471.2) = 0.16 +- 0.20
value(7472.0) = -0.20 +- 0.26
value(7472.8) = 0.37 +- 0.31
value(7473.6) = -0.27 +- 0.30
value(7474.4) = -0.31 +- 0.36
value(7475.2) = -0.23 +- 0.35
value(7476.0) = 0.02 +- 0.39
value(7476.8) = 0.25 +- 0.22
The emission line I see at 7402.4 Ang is H-alpha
